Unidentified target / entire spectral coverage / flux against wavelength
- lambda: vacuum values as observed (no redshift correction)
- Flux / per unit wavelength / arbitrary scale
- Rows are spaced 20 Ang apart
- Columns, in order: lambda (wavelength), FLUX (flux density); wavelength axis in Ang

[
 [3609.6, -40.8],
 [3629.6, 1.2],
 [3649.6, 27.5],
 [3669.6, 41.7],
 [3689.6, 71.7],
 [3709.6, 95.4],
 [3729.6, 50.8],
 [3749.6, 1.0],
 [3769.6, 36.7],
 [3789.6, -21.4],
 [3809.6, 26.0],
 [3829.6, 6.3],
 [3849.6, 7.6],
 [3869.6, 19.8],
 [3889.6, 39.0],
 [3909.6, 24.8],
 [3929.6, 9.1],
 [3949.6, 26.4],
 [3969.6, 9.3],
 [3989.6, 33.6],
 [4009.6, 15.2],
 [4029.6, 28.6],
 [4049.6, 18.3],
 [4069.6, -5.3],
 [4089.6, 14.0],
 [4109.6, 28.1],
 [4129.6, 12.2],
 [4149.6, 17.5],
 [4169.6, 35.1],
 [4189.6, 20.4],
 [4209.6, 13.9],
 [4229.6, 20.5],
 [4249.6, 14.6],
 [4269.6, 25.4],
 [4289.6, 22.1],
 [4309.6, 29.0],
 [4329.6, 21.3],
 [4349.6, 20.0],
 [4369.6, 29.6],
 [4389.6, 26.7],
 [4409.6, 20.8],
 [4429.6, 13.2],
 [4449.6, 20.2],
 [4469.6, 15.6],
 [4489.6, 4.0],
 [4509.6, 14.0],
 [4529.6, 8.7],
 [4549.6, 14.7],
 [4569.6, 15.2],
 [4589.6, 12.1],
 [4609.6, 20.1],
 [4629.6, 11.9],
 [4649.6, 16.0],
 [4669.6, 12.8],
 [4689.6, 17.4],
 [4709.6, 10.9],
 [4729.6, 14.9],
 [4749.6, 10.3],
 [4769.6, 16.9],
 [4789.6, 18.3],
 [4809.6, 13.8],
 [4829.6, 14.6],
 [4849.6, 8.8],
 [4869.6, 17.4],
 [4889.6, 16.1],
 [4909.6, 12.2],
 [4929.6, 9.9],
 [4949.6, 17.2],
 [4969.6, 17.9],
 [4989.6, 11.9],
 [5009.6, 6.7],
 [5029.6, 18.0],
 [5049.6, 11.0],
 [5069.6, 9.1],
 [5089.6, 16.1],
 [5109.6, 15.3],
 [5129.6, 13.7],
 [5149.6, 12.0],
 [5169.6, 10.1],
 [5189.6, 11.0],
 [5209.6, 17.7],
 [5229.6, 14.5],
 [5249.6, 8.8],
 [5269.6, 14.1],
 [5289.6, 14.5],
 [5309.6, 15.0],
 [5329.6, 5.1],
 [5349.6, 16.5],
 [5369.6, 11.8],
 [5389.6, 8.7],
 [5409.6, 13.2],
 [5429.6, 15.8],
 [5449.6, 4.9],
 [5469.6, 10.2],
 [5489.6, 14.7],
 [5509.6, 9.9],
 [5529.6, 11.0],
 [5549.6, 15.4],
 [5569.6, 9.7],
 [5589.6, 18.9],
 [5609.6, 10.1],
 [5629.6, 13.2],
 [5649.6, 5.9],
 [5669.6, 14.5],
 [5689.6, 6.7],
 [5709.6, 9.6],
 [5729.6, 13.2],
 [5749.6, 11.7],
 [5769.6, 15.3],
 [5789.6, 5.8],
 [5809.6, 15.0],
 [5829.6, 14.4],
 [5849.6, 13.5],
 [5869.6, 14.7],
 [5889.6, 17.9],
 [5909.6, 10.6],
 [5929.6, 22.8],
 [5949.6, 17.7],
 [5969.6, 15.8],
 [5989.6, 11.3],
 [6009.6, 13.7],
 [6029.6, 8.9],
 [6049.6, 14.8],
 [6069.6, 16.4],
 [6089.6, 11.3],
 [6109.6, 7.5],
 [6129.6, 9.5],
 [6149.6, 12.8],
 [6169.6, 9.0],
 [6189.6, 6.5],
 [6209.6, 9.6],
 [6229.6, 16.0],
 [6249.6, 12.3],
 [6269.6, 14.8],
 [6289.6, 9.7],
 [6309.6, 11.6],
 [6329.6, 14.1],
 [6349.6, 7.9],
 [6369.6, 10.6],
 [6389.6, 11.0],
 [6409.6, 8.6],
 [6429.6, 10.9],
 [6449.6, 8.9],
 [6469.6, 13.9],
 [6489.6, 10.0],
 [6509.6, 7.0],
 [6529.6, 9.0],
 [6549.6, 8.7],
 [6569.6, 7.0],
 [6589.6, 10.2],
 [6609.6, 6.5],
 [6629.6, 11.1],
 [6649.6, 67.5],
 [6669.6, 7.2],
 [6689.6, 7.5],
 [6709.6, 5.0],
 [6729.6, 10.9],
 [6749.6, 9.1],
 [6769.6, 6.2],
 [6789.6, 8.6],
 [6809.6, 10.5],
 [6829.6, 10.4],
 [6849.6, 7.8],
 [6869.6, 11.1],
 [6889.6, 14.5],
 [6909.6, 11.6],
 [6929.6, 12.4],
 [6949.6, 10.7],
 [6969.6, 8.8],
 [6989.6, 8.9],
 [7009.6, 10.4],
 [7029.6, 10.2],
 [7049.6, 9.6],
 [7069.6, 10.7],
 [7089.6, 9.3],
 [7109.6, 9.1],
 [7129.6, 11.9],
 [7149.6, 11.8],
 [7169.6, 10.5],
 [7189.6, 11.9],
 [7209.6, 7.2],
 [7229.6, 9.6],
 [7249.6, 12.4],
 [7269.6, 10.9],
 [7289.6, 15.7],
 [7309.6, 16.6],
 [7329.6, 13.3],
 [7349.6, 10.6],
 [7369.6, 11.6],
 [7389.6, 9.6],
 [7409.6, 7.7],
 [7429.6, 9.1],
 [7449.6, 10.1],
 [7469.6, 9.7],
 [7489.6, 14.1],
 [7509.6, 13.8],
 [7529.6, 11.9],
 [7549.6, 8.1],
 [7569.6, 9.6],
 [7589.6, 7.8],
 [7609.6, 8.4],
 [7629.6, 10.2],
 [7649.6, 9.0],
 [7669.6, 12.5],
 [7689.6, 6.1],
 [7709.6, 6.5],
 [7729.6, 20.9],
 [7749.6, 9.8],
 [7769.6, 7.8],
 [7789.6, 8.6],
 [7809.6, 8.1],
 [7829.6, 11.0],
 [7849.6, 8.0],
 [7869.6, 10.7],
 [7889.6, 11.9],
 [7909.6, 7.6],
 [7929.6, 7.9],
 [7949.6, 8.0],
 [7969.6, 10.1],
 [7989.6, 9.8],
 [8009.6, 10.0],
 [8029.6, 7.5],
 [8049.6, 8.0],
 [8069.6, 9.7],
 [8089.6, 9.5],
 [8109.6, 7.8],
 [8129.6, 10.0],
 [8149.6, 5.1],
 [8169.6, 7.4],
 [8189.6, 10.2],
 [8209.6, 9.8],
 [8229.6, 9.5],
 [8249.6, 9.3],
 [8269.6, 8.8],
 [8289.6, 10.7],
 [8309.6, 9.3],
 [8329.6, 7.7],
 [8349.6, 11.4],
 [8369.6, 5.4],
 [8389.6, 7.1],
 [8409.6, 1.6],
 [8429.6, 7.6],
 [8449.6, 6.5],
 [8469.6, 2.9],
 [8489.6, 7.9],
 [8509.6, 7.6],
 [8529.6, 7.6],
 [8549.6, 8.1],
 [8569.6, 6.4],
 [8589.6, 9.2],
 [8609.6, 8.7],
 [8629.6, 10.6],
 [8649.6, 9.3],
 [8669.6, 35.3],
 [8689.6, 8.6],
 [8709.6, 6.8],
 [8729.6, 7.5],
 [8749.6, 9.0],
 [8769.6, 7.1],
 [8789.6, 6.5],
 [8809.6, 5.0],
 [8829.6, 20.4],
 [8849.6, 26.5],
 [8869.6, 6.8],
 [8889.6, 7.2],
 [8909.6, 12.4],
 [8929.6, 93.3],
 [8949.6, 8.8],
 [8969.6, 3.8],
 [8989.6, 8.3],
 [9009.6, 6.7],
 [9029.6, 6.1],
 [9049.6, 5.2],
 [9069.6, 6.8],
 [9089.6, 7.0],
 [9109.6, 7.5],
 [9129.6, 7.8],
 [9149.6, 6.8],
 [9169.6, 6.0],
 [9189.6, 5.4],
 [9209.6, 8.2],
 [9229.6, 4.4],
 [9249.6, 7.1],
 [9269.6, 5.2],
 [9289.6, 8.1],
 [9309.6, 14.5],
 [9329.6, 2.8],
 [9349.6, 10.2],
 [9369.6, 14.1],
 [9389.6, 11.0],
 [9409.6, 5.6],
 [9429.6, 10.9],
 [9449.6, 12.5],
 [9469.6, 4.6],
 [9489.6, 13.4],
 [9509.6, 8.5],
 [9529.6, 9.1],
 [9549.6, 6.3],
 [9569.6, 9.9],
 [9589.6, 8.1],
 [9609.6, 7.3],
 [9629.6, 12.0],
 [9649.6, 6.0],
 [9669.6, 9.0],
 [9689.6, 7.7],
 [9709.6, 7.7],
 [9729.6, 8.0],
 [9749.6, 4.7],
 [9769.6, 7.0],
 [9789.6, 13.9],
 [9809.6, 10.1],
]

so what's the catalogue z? 0.78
